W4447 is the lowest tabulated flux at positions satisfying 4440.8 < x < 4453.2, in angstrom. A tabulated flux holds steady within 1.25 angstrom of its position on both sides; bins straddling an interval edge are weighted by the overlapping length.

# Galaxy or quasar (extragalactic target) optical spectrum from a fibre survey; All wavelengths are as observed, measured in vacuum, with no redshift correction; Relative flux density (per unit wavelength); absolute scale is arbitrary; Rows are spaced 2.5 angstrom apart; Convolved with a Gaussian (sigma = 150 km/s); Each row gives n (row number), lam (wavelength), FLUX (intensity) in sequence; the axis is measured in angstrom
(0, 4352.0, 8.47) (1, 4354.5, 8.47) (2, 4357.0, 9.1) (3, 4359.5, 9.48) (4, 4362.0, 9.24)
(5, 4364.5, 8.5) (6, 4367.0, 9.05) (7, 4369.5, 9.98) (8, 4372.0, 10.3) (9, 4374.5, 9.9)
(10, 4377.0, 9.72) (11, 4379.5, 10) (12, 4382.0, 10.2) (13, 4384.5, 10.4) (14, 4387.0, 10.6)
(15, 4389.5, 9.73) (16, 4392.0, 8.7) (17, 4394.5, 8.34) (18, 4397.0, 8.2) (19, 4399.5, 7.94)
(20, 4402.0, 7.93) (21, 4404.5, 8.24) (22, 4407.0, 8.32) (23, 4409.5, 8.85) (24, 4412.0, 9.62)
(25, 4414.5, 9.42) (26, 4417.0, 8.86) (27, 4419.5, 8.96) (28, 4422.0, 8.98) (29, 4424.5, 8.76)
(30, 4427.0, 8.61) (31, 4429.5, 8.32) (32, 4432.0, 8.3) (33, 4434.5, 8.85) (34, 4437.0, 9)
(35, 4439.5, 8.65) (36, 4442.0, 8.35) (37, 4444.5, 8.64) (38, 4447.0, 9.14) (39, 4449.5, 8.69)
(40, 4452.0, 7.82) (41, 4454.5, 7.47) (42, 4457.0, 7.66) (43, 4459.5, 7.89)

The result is 7.82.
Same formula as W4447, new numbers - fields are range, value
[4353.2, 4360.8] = 8.47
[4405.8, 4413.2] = 8.32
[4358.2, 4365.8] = 8.5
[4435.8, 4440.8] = 8.65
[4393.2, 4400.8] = 7.94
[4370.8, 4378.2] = 9.72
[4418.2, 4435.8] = 8.3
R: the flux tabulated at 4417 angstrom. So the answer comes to 8.86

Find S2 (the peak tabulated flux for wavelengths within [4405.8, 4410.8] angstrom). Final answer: 8.85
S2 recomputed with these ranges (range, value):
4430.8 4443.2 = 9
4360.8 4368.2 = 9.24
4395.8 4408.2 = 8.32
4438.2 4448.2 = 9.14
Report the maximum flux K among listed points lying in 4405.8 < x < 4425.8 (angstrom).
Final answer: 9.62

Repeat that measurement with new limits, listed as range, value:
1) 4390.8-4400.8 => 8.7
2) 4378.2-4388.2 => 10.6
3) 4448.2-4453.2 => 8.69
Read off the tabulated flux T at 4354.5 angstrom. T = 8.47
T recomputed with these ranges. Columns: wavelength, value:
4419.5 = 8.96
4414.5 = 9.42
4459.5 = 7.89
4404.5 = 8.24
